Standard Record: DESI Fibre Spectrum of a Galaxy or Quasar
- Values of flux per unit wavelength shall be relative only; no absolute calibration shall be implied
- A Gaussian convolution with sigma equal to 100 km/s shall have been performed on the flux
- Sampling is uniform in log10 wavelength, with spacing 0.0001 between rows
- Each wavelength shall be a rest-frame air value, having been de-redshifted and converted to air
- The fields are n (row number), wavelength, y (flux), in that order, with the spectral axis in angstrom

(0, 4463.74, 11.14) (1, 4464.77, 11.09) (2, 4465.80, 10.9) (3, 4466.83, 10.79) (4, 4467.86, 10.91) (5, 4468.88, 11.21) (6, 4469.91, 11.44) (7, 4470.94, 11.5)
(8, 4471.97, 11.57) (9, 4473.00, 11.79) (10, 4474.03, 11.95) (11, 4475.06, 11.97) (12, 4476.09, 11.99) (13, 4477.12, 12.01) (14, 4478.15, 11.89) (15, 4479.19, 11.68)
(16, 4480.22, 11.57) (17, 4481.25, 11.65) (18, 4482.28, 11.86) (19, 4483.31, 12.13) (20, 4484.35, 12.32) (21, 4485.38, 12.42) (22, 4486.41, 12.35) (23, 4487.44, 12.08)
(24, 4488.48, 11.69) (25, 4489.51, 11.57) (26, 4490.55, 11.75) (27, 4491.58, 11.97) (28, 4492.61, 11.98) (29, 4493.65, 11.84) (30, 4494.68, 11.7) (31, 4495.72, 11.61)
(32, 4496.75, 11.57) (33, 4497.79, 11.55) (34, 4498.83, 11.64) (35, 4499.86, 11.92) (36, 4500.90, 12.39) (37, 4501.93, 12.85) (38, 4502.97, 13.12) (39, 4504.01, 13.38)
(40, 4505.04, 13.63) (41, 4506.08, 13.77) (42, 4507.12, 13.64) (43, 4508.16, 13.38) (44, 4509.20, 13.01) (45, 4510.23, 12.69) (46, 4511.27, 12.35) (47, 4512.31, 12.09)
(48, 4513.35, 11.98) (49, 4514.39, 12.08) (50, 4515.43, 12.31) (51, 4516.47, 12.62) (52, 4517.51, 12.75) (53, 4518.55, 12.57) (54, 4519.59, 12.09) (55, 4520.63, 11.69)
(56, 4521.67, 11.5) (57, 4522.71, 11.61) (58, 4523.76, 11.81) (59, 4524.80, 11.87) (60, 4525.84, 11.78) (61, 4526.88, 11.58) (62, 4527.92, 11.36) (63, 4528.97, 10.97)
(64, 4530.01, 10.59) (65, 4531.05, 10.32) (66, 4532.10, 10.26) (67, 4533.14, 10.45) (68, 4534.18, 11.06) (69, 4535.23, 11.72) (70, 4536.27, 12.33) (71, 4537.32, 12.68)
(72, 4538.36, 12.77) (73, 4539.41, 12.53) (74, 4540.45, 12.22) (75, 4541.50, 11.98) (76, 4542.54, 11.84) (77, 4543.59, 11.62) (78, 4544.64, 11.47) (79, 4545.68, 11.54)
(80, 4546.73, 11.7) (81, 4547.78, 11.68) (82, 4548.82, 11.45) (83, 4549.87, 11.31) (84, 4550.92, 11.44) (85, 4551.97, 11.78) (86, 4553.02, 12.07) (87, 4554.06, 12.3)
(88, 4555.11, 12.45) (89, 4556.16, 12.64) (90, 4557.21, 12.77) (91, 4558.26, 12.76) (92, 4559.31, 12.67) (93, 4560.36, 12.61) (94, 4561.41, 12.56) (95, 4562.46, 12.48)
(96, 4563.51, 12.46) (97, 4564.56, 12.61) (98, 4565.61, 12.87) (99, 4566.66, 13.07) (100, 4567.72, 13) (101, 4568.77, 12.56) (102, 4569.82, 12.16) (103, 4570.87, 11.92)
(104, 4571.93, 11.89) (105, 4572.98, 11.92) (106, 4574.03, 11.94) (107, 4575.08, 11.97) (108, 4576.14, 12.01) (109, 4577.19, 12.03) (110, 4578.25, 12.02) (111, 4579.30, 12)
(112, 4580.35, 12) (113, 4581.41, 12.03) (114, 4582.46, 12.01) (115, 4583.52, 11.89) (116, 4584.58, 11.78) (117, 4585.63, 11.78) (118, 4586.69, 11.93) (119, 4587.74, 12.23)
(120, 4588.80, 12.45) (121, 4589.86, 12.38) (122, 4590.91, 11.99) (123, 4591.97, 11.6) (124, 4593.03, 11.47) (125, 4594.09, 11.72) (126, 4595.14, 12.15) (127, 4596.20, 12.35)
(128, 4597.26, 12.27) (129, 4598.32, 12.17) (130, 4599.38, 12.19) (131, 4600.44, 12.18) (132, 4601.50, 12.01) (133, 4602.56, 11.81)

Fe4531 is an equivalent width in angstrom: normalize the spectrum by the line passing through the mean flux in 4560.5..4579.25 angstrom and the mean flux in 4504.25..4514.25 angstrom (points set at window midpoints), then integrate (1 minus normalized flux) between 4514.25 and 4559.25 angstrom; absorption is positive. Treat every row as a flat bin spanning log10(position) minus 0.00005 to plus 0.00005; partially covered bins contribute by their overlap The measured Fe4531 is 2.93 angstrom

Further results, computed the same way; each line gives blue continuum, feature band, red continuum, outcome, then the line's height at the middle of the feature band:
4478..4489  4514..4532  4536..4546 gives 0.5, 12.1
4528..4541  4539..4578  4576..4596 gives -1.5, 11.7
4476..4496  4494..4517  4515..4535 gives -1.6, 11.7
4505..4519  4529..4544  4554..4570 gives 1.3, 12.7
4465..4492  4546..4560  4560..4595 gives 0.0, 12.1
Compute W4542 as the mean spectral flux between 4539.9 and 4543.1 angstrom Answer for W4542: 12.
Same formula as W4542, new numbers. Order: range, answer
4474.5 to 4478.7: 11.9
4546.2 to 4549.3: 11.6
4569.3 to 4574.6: 12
